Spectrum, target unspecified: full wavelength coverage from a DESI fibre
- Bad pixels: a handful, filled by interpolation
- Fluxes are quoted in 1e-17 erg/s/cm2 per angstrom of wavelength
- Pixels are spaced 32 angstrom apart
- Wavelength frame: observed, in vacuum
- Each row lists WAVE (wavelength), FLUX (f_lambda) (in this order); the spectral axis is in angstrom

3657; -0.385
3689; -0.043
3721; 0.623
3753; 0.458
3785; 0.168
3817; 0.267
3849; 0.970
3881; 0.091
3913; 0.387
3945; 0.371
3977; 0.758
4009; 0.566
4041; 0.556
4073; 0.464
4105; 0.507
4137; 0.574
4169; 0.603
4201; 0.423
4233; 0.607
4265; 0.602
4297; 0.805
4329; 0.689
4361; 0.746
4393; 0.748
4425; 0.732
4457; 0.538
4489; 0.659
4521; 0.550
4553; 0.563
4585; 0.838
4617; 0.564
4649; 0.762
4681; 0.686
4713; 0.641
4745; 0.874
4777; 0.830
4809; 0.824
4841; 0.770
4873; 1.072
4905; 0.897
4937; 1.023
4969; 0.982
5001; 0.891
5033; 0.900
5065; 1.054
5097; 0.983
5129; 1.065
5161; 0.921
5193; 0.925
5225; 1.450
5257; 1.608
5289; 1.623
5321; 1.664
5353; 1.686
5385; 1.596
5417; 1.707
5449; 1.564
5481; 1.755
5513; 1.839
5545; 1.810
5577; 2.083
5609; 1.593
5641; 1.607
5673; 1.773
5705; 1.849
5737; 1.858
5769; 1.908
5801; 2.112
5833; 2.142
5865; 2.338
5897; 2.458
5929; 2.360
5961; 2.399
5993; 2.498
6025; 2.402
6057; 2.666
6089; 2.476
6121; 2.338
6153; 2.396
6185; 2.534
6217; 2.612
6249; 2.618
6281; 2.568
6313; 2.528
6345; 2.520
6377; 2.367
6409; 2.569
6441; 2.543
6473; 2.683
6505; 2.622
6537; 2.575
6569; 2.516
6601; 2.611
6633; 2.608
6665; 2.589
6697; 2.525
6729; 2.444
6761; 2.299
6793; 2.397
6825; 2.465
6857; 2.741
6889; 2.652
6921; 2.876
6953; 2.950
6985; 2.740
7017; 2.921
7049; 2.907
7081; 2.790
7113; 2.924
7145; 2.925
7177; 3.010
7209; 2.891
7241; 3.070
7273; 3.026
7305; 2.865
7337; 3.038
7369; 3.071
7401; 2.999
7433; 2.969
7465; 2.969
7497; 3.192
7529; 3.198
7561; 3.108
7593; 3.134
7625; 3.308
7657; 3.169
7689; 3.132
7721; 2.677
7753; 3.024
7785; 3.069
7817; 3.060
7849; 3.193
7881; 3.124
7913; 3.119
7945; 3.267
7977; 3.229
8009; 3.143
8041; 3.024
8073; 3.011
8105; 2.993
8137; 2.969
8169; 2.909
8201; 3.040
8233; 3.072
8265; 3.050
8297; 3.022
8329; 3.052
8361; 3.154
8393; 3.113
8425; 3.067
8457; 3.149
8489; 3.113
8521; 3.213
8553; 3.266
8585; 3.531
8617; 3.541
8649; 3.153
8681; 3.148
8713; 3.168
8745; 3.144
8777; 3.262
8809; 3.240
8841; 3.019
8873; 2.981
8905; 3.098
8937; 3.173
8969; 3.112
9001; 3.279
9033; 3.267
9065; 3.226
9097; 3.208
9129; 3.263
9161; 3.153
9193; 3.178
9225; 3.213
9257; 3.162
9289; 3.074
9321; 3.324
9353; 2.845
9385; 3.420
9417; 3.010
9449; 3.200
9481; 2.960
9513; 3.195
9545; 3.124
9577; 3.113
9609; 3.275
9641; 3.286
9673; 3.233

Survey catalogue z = 0.309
